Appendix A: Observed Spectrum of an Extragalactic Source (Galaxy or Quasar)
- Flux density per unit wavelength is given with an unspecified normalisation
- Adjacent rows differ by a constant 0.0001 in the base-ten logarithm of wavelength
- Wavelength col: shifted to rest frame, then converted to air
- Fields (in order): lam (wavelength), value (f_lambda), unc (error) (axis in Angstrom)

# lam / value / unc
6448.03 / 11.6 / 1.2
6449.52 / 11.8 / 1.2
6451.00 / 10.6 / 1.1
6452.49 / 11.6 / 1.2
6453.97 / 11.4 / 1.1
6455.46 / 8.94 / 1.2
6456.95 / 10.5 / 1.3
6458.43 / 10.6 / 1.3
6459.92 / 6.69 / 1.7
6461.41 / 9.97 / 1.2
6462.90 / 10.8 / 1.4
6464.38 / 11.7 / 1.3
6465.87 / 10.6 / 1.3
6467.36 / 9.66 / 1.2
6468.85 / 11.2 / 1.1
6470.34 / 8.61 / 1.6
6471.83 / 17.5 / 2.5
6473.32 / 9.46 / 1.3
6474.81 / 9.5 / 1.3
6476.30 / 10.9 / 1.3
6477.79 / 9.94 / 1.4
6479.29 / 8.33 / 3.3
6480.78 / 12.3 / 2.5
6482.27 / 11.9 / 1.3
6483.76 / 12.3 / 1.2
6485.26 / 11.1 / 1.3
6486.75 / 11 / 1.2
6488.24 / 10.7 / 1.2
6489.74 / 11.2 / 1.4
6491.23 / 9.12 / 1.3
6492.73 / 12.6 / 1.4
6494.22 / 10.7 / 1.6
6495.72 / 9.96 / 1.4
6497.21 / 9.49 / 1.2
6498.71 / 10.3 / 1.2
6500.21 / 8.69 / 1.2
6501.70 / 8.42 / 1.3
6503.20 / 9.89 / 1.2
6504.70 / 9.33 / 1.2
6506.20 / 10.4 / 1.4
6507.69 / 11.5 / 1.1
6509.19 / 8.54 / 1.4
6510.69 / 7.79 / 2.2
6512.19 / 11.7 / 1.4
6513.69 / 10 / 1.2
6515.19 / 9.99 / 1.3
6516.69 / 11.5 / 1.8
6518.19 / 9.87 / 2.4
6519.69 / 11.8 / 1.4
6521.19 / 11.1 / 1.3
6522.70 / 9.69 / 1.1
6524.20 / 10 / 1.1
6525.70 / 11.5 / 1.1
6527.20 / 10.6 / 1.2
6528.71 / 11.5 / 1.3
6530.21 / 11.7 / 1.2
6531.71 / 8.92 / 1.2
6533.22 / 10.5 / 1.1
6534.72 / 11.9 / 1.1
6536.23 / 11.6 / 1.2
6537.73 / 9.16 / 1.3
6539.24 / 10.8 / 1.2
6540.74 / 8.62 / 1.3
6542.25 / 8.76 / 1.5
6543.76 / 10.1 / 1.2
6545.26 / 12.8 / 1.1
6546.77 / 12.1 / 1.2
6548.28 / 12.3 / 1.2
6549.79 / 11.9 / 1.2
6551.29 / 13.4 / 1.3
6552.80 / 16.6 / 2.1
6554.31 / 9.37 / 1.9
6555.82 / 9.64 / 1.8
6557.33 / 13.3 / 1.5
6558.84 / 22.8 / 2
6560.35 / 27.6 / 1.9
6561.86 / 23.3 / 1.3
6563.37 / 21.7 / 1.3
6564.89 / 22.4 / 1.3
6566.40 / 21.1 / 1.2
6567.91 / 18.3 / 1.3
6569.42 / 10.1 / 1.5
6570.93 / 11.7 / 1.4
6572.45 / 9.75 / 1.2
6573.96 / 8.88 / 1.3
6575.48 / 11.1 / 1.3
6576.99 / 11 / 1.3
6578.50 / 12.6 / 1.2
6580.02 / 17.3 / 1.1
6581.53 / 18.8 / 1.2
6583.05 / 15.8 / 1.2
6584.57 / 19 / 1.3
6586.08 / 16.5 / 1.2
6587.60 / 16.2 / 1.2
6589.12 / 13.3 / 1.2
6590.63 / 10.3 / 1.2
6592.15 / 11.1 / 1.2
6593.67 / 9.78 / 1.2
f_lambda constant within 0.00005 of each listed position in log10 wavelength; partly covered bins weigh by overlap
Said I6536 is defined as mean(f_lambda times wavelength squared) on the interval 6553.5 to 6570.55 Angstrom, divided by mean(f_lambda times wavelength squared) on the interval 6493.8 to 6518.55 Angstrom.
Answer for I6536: 1.85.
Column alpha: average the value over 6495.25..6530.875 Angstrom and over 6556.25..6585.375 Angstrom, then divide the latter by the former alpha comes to 1.6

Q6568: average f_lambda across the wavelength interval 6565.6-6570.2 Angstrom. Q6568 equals 16.6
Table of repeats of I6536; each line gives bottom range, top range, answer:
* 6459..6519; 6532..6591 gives 1.39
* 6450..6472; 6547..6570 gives 1.65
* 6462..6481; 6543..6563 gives 1.44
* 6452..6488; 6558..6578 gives 1.62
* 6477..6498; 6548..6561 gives 1.45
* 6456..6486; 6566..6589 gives 1.40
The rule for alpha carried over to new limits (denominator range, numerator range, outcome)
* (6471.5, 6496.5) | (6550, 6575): 1.47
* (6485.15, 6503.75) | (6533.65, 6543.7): 0.99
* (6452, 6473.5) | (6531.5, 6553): 1.06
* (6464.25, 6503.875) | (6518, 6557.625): 1.04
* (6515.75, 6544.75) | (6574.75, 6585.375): 1.44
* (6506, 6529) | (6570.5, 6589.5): 1.34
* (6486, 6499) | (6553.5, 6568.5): 1.79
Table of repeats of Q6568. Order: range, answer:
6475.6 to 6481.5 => 10.3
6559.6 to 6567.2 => 23.2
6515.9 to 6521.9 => 11.1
